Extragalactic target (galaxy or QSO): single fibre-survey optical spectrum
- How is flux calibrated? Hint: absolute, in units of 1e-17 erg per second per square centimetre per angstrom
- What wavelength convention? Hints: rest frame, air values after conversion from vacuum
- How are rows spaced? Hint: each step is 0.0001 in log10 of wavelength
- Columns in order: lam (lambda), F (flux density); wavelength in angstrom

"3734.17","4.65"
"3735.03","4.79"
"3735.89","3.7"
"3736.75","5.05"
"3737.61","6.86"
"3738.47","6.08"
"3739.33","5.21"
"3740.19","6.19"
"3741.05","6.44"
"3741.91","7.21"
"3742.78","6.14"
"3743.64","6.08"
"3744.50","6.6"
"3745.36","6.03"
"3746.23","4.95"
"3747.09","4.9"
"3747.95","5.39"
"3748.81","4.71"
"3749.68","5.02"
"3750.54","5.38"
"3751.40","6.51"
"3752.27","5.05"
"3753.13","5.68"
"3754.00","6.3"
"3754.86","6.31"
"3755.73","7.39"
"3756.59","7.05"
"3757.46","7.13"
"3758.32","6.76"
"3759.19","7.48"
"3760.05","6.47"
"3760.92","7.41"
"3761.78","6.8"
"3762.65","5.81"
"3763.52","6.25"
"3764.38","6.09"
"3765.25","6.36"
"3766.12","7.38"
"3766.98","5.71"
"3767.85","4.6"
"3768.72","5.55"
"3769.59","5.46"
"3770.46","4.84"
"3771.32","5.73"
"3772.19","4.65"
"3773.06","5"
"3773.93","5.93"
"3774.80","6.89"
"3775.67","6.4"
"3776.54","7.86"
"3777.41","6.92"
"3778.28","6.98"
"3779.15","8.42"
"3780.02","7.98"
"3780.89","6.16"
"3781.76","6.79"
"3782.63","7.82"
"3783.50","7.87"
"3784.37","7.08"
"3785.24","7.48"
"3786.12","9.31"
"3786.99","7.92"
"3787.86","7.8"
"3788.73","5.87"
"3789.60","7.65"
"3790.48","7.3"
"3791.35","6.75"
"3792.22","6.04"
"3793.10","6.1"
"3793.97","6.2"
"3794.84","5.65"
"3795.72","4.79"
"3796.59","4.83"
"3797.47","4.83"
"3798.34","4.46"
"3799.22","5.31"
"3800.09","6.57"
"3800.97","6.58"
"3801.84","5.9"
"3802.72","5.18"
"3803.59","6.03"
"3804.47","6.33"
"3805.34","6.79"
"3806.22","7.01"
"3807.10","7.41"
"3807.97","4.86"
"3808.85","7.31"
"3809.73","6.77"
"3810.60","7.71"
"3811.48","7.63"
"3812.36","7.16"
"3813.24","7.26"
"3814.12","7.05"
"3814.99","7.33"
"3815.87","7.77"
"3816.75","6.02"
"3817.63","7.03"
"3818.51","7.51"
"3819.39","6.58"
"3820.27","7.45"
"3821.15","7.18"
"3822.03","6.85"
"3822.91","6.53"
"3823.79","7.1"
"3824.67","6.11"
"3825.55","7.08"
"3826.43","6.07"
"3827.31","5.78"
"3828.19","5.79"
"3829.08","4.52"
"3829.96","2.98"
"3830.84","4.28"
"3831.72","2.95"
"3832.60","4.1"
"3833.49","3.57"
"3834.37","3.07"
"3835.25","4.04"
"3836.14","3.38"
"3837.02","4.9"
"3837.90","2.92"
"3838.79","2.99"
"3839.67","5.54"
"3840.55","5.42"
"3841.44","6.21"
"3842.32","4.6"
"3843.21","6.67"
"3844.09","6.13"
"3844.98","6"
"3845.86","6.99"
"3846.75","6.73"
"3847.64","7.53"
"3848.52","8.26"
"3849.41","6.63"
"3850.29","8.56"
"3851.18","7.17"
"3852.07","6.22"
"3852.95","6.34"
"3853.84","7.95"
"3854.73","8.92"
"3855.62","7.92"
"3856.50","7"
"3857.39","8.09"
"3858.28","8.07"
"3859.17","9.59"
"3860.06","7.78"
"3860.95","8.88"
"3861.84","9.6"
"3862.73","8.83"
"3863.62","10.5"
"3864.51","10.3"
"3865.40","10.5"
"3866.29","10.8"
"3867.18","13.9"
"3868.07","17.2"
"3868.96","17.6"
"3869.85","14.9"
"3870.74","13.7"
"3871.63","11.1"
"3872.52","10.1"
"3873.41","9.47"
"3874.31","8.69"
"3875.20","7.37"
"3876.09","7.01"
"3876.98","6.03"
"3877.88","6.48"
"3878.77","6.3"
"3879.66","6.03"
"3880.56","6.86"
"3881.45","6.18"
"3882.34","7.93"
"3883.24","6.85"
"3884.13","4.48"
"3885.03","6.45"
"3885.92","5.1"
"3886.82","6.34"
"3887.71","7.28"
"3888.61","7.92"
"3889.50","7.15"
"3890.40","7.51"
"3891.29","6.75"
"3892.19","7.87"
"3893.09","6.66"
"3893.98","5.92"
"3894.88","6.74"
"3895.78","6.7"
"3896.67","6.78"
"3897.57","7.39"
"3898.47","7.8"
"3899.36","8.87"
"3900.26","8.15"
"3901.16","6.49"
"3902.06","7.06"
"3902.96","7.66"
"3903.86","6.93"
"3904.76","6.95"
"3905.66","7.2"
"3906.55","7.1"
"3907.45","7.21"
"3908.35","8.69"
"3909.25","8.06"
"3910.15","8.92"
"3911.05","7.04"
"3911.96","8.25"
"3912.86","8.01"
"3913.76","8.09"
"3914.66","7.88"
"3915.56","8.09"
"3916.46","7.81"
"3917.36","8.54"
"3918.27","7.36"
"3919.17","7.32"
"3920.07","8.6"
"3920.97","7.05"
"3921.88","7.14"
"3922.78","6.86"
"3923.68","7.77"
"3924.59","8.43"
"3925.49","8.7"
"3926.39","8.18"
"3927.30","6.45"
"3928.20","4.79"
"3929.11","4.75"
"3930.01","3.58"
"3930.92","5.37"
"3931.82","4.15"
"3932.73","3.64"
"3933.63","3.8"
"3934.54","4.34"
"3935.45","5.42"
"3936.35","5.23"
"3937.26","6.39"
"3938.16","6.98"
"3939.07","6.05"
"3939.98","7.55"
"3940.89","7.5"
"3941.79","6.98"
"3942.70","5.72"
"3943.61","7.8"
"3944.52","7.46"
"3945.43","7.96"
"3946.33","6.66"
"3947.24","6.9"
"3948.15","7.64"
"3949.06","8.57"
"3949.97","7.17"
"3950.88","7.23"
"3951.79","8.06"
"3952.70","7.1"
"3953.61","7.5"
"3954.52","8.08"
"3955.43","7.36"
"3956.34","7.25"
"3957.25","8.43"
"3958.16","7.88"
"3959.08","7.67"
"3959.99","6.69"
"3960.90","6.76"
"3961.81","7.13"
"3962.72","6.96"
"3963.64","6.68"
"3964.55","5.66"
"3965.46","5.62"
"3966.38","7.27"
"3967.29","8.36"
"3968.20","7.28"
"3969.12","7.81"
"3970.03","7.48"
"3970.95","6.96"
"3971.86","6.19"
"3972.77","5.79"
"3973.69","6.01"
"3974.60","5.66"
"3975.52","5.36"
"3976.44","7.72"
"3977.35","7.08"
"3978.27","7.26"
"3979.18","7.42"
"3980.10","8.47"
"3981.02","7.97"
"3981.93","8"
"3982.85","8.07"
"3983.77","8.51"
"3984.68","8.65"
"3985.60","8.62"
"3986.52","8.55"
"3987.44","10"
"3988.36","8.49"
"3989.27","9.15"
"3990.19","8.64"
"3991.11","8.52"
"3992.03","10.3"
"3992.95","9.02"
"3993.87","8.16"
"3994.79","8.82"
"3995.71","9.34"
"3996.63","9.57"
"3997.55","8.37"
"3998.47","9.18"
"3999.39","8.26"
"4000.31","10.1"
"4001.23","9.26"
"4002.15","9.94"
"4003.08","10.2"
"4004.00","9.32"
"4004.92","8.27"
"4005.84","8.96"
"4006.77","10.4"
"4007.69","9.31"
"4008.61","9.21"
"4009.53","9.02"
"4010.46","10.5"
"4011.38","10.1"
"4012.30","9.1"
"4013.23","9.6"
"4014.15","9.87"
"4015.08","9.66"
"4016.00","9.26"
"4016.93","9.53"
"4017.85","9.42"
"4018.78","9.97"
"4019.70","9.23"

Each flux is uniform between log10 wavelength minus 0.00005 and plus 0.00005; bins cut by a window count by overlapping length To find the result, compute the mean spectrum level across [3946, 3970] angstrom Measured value 7.3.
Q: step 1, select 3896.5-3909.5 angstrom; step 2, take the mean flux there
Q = 7.5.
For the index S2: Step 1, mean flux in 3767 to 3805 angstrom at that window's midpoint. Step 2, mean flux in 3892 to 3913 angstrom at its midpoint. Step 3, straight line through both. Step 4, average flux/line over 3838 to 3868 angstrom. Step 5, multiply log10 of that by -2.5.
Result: -0.12 mag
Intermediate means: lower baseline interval 6.36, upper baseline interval 7.42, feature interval 7.84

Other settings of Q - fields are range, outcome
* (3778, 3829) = 6.69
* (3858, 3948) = 7.68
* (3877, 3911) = 7.04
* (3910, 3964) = 6.98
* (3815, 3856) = 5.97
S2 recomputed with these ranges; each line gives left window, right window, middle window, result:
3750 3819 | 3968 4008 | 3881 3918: 0.04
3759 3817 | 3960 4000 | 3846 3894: -0.19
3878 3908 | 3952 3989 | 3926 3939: 0.34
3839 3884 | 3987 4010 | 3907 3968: 0.25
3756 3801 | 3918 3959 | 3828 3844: 0.45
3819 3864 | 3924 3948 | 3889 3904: -0.15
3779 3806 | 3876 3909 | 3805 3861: 0.06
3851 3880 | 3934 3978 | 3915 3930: 0.09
